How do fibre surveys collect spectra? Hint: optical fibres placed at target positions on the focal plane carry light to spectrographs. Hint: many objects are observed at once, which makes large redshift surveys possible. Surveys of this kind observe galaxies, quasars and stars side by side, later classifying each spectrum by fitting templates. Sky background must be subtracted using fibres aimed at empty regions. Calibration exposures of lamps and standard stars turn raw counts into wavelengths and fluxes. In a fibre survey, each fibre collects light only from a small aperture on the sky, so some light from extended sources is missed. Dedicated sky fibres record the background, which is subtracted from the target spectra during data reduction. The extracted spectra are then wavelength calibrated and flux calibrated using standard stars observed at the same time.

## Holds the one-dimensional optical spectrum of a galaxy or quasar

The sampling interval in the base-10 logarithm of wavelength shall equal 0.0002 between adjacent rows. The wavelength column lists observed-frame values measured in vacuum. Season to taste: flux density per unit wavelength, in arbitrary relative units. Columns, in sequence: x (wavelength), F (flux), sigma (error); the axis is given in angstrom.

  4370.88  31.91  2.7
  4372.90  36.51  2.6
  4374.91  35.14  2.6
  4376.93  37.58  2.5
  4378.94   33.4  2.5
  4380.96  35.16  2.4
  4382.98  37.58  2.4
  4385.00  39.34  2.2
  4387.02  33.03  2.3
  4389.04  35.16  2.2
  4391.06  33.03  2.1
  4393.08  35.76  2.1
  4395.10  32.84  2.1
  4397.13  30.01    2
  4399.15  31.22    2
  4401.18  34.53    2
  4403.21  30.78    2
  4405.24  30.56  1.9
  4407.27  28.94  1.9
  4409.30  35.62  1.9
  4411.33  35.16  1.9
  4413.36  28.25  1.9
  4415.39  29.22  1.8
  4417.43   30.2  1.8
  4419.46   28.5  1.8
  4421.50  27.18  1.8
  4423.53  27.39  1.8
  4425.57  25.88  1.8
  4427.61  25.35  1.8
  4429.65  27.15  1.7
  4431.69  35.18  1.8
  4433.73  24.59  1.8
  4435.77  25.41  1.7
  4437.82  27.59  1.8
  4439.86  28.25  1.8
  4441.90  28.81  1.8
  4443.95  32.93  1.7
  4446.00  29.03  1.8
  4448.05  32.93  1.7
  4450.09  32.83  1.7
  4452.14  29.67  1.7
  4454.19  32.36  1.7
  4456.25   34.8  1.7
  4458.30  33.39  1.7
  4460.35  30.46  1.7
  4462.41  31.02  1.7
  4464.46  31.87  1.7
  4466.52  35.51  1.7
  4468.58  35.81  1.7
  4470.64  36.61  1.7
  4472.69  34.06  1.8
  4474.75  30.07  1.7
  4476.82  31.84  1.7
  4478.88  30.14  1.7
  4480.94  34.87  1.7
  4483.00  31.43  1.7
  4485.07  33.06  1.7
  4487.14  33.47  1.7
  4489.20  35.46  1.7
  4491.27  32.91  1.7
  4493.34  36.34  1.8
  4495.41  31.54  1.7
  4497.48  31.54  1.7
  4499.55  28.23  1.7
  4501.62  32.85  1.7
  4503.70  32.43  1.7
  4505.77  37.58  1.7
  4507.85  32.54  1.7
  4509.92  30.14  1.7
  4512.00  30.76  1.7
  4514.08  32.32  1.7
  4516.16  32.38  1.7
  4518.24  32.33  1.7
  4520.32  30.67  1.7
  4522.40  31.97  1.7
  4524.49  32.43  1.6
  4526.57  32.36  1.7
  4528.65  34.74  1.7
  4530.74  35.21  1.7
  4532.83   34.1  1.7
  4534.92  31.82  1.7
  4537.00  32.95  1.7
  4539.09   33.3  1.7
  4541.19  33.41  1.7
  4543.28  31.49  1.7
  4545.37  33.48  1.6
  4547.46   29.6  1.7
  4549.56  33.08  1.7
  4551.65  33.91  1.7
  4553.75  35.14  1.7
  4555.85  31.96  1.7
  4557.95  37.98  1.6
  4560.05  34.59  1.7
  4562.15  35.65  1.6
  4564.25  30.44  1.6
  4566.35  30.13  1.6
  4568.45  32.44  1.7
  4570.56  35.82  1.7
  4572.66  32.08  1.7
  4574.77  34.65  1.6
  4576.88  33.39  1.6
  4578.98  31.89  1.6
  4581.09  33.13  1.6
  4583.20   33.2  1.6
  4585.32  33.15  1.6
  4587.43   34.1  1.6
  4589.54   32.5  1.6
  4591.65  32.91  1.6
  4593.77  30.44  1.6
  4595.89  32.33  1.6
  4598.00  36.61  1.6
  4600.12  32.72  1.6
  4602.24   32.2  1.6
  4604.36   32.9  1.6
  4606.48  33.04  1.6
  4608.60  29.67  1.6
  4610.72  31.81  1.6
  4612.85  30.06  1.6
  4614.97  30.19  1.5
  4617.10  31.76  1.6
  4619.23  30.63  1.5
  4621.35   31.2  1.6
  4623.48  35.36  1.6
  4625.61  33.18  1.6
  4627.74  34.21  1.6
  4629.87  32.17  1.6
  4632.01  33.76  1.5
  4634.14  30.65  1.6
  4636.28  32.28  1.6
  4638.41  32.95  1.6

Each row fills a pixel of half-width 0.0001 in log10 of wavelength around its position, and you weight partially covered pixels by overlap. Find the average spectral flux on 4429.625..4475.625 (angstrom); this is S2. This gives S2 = 31.4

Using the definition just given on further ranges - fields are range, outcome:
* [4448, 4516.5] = 32.7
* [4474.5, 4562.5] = 32.9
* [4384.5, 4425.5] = 31.6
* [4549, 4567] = 33.8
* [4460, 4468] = 32.5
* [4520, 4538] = 33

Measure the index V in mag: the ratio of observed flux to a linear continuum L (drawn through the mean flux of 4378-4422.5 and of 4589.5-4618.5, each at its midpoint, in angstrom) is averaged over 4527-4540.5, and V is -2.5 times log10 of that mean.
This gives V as -0.046 mag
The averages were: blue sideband 32.5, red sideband 32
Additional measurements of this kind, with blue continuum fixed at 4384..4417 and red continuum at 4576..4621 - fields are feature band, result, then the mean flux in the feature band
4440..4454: 0.06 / 30.9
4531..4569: -0.02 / 33.1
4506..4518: 0.01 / 32.1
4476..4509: -0.01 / 32.9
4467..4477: -0.05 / 33.9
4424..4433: 0.16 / 28.2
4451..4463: 0.02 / 32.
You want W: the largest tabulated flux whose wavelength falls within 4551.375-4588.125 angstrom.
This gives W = 37.98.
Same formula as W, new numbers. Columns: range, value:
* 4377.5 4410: 39.34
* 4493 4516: 37.58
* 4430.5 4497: 36.61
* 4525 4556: 35.21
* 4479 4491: 35.46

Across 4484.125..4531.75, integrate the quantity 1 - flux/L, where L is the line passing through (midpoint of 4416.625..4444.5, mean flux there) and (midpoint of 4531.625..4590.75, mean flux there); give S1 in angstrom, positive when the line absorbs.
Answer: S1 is -2.5 angstrom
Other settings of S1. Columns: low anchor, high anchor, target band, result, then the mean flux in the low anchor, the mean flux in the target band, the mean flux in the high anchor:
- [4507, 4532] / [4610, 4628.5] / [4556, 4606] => -1.7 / 32.3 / 33.2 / 32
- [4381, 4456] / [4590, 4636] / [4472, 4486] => -0.3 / 31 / 32.1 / 32.3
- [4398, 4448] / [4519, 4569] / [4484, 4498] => -0.9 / 29.6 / 33.5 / 33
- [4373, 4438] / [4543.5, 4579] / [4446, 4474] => -0.7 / 31.6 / 33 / 33.3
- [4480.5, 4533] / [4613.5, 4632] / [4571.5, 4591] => -0.4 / 32.8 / 33.1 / 32.4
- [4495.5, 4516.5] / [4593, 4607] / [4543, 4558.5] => -0.4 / 32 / 33.3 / 32.9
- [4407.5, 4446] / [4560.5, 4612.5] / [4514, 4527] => -0.3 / 29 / 32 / 32.8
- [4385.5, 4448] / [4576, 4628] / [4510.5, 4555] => -1.4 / 30.4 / 32.7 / 32.5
